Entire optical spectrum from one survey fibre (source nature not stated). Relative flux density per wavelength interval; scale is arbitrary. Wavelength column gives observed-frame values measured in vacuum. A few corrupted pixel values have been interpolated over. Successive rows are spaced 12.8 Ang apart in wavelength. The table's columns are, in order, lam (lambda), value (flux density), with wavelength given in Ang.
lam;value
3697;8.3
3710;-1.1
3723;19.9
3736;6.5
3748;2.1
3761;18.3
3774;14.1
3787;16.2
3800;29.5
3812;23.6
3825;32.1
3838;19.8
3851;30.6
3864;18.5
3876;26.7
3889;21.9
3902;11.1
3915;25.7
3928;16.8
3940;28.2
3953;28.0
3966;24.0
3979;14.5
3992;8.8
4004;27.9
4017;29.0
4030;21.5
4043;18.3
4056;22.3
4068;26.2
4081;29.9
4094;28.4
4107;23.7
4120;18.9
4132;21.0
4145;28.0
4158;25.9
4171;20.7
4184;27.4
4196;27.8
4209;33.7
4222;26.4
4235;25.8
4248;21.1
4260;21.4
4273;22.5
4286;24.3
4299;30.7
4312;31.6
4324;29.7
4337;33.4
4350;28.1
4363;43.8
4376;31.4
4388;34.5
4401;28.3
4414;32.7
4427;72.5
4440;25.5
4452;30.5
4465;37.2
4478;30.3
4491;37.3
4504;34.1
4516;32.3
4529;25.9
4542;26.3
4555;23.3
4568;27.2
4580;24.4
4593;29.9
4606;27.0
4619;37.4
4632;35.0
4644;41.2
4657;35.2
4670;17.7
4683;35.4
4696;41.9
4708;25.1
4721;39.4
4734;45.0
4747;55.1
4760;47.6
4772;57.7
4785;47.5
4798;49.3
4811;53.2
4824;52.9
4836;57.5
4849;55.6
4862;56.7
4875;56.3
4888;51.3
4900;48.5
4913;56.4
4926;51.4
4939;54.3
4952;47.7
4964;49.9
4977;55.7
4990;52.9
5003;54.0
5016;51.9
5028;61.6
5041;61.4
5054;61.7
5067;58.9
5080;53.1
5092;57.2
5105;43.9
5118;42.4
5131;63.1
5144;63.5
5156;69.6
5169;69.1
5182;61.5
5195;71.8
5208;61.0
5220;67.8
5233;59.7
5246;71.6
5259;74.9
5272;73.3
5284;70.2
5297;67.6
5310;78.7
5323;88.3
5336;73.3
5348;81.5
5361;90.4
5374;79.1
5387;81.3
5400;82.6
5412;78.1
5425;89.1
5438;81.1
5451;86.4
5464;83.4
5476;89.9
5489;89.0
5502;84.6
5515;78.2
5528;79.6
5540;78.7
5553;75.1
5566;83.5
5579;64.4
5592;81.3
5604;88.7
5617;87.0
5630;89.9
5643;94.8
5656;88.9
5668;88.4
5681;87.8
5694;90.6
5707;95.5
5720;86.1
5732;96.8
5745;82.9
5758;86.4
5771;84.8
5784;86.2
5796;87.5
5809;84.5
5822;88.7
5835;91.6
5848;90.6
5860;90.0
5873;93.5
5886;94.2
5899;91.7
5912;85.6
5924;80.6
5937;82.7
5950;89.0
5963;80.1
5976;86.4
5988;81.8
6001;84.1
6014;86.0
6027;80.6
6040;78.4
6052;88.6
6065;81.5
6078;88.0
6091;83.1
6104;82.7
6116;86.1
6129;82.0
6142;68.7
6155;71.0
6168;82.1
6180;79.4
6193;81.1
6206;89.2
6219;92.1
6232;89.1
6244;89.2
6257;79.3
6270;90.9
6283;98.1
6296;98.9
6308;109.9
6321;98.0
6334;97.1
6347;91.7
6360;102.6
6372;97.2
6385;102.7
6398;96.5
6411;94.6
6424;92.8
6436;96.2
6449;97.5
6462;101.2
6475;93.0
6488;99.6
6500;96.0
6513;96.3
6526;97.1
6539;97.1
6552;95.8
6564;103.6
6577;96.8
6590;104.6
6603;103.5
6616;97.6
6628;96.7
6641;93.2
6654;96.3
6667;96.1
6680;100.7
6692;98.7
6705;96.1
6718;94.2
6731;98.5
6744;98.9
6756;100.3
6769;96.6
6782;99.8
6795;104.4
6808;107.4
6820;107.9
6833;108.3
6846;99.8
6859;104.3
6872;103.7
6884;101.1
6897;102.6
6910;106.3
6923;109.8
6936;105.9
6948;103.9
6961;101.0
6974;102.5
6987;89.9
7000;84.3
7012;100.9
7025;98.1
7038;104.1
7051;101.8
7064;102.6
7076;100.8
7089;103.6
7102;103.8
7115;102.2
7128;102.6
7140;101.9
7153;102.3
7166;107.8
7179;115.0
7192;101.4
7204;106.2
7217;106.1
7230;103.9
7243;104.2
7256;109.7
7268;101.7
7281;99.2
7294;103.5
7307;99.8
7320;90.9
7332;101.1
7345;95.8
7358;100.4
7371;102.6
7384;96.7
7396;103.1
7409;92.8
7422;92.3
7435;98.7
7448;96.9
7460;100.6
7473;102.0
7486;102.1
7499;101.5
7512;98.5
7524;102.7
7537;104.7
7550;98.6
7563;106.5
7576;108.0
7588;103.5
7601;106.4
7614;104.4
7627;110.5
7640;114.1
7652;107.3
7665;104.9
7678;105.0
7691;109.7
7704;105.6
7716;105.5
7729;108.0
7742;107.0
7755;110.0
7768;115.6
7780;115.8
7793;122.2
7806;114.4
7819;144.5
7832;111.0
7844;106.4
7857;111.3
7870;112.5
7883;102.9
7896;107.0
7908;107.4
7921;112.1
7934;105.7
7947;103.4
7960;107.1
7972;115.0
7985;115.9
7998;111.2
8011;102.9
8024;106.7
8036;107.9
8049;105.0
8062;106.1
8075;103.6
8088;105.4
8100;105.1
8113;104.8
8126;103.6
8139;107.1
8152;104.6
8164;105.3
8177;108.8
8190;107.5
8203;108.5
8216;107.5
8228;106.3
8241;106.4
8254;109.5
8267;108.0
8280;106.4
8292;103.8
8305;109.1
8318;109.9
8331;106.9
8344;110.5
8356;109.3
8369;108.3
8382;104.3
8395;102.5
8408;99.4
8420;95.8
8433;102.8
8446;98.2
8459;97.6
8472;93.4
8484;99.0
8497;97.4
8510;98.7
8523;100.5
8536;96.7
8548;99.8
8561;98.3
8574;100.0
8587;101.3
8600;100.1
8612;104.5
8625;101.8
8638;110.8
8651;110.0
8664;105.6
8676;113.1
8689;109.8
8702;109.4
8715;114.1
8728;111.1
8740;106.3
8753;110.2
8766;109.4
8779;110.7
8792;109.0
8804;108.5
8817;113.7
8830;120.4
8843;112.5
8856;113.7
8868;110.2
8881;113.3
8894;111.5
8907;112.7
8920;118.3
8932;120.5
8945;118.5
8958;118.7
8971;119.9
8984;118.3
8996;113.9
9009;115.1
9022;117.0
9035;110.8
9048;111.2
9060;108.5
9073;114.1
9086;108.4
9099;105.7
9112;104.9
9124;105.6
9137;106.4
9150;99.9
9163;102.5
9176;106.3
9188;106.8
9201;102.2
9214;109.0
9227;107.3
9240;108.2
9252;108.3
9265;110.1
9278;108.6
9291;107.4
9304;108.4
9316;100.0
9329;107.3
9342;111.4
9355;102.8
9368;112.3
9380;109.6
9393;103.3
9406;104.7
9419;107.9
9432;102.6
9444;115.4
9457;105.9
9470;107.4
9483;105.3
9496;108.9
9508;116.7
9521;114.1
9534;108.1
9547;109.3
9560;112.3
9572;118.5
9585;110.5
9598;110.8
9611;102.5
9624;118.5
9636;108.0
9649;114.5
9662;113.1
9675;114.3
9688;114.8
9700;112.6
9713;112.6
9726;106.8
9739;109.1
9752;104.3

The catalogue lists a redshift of 0.19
